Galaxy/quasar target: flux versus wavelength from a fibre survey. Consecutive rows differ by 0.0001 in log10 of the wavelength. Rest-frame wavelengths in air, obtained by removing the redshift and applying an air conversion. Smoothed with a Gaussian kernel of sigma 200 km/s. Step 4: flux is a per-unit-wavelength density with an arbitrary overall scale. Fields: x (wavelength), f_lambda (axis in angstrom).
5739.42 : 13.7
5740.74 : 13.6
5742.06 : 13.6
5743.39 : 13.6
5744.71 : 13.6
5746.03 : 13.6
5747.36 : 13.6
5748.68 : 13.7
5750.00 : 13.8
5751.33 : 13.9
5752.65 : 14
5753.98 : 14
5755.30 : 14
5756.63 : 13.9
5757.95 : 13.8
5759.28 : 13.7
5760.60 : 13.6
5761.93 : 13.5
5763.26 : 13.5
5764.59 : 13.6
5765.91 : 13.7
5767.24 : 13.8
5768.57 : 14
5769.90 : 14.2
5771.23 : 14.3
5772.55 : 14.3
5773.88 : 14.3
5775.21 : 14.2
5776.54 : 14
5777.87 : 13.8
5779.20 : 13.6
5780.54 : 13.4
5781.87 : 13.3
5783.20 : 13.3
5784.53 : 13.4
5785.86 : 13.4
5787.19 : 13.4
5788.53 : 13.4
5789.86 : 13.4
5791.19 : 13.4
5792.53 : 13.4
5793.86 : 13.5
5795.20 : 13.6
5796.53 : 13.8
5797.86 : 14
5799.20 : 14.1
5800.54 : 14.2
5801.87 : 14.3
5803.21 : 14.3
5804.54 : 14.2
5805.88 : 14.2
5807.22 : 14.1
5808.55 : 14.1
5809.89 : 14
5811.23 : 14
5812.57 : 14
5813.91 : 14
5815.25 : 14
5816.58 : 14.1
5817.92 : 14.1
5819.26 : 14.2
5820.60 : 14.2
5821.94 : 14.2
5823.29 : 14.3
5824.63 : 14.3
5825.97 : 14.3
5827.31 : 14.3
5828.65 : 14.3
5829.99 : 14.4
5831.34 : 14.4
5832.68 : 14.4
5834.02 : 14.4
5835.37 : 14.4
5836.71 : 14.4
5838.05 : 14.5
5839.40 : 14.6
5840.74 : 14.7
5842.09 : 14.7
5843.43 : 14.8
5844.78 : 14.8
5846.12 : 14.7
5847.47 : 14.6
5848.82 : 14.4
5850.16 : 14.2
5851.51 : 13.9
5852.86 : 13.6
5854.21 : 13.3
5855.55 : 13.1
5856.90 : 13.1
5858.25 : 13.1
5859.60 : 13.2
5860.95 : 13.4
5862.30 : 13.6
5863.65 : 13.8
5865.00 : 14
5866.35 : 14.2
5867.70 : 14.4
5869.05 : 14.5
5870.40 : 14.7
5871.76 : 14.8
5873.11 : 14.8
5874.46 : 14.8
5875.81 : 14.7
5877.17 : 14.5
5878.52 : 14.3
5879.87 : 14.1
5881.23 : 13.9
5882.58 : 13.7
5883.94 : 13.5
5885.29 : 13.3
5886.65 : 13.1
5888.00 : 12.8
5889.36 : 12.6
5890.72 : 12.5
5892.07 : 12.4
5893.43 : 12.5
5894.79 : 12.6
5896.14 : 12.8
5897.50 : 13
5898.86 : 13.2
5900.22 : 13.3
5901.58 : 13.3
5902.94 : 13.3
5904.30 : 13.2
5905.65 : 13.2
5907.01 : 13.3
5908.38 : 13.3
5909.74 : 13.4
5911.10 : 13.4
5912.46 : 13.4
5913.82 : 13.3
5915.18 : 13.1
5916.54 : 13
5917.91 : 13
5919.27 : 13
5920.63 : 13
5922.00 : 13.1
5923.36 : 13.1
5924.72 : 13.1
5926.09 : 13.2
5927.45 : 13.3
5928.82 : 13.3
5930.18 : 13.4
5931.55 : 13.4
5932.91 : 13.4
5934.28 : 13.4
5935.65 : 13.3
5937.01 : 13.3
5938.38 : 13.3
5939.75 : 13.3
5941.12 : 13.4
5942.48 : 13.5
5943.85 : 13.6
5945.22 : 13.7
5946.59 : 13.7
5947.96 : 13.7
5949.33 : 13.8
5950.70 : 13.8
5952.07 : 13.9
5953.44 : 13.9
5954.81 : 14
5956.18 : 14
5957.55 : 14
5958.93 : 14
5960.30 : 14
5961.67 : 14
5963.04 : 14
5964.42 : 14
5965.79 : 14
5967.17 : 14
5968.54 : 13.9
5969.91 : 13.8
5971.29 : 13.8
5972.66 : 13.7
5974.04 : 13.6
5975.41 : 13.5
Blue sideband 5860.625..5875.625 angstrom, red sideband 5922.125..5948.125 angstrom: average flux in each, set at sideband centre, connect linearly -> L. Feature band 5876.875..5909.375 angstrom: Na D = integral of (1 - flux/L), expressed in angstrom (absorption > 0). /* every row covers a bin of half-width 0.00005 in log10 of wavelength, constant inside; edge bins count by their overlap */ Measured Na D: 1.7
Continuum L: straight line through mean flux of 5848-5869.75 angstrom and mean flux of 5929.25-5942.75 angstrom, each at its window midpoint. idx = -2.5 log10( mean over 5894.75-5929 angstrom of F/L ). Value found 0.03 mag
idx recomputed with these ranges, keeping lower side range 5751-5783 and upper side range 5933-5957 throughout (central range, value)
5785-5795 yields 0.032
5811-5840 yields -0.038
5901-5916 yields 0.030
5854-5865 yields 0.028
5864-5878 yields -0.062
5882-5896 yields 0.065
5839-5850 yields -0.069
